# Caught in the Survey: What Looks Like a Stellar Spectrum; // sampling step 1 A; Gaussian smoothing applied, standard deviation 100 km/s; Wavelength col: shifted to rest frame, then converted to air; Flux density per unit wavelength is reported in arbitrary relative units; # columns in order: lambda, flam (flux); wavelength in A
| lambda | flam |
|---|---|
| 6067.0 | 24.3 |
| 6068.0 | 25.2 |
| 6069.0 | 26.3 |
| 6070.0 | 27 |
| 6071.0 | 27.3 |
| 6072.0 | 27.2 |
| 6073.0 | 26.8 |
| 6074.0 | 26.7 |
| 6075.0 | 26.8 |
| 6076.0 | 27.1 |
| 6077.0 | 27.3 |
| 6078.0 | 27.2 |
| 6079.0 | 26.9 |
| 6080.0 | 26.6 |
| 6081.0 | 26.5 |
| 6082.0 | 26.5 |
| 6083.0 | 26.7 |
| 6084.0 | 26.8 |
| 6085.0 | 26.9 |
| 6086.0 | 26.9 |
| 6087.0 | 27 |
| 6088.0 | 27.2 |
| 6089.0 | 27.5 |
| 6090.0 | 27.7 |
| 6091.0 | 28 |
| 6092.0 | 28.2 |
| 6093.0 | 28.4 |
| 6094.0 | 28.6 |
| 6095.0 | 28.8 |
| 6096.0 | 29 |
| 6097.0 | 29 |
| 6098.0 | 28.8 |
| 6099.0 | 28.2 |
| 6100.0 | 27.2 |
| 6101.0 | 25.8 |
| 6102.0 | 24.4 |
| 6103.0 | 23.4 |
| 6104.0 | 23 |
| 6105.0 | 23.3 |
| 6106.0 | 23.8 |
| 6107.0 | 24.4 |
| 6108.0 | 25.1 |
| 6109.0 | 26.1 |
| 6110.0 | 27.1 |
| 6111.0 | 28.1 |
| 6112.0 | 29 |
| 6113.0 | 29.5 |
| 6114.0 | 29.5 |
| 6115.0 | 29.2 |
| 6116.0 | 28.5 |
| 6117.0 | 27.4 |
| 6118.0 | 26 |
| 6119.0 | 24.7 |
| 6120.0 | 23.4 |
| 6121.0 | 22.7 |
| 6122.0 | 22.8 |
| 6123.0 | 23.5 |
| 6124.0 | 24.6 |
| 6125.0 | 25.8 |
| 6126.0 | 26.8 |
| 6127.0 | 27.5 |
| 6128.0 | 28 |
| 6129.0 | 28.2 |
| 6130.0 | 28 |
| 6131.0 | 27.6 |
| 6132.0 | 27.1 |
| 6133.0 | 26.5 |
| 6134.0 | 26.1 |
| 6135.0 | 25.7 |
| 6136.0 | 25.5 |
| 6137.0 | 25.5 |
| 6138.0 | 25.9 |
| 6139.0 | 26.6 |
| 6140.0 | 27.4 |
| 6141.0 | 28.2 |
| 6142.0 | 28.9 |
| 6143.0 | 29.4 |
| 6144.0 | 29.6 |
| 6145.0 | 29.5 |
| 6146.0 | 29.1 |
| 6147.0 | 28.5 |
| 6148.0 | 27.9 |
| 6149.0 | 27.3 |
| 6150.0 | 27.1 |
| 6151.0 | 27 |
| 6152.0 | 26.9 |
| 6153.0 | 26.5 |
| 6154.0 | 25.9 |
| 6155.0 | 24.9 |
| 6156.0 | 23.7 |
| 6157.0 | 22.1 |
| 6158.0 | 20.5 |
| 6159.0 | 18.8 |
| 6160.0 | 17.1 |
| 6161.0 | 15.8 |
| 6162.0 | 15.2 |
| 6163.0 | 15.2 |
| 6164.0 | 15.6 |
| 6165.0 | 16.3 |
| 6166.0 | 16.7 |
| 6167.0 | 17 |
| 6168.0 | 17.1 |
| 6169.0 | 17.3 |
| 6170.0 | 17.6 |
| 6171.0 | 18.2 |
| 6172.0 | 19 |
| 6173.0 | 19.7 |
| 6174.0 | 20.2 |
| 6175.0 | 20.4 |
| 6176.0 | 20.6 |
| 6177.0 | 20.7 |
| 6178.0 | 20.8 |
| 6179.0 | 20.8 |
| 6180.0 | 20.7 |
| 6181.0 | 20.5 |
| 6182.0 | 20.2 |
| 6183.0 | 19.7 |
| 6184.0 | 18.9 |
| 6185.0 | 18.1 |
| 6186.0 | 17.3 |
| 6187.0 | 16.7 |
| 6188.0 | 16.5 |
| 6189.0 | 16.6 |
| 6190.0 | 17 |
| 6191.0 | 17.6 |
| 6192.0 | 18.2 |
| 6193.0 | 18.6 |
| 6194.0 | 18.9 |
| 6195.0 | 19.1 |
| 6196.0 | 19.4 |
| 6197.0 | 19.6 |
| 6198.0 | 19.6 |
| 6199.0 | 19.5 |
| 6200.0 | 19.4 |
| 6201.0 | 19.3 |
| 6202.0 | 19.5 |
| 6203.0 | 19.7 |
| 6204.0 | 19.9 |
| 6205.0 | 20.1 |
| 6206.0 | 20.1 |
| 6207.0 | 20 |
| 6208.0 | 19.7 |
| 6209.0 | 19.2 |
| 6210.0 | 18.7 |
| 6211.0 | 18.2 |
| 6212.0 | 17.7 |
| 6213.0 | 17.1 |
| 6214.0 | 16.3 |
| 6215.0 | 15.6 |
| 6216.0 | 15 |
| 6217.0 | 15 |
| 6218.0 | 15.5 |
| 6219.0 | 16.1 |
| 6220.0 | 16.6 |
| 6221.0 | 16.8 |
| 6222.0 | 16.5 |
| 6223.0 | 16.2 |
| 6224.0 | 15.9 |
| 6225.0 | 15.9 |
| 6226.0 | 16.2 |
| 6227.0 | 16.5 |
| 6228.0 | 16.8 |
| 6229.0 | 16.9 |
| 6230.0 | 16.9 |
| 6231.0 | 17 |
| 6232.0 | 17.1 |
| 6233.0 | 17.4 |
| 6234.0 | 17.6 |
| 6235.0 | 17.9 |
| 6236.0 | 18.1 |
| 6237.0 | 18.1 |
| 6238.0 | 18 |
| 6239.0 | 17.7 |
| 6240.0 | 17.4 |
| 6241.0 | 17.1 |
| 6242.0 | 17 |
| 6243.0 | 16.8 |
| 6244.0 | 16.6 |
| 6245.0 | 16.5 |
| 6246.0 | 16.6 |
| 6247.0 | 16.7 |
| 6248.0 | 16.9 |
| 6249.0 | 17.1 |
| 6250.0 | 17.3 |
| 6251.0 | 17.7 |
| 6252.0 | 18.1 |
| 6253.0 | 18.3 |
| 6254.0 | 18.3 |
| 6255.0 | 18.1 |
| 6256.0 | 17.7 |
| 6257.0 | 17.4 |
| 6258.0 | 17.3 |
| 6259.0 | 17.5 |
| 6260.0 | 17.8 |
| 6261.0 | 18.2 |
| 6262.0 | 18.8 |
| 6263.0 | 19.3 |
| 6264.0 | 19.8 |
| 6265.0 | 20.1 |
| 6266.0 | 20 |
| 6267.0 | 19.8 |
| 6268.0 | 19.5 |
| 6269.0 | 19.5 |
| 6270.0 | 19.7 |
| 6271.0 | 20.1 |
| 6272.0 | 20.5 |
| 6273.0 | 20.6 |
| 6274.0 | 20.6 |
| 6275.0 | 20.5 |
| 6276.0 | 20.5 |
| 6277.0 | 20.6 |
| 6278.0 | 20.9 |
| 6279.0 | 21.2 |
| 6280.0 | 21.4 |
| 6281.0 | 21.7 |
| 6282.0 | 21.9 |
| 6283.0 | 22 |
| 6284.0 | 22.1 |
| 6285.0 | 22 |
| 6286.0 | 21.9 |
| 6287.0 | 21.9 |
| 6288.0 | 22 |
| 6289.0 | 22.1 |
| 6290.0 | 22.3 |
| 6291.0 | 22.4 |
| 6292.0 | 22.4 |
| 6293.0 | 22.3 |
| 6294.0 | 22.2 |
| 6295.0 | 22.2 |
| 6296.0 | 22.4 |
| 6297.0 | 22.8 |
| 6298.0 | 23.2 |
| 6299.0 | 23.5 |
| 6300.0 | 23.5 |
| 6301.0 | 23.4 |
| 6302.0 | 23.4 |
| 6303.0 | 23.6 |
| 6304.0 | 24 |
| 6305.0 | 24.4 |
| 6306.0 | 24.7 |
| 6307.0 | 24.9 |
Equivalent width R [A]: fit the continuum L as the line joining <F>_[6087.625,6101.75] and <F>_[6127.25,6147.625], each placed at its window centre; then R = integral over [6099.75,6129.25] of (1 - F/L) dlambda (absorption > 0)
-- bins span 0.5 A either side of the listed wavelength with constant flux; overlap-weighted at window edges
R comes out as 2.0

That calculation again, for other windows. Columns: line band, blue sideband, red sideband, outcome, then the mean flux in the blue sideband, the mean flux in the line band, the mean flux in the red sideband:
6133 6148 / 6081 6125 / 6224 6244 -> -2.3 A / 26.6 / 27.5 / 17.1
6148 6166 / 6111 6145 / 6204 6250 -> 1.9 A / 26.9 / 21.6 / 17.2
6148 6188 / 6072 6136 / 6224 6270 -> 4.5 A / 26.7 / 20.2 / 17.7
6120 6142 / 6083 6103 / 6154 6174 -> -3.5 A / 27.5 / 26.2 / 18.5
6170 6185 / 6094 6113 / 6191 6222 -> 0.5 A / 26.5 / 19.9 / 18.2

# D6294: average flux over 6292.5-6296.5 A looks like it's 22.3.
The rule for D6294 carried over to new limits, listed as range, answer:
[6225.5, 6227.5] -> 16.4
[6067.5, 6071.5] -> 26.4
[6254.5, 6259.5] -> 17.6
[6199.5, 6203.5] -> 19.5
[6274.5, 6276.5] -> 20.5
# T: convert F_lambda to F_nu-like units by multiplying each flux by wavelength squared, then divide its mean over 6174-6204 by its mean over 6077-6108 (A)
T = 0.74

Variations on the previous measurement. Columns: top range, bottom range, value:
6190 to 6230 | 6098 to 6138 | 0.70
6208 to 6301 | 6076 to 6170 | 0.78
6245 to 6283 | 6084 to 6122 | 0.75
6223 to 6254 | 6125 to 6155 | 0.65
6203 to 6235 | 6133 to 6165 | 0.72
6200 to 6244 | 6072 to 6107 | 0.68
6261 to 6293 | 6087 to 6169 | 0.86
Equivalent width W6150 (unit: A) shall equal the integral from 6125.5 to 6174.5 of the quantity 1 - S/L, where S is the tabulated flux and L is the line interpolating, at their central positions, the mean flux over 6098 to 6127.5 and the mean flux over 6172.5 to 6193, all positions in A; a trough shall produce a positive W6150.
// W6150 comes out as -2.8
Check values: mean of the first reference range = 25.9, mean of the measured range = 23.7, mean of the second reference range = 19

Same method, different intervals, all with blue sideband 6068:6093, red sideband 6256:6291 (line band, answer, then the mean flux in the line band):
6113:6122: -0.22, 26.4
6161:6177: 4.12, 17.8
